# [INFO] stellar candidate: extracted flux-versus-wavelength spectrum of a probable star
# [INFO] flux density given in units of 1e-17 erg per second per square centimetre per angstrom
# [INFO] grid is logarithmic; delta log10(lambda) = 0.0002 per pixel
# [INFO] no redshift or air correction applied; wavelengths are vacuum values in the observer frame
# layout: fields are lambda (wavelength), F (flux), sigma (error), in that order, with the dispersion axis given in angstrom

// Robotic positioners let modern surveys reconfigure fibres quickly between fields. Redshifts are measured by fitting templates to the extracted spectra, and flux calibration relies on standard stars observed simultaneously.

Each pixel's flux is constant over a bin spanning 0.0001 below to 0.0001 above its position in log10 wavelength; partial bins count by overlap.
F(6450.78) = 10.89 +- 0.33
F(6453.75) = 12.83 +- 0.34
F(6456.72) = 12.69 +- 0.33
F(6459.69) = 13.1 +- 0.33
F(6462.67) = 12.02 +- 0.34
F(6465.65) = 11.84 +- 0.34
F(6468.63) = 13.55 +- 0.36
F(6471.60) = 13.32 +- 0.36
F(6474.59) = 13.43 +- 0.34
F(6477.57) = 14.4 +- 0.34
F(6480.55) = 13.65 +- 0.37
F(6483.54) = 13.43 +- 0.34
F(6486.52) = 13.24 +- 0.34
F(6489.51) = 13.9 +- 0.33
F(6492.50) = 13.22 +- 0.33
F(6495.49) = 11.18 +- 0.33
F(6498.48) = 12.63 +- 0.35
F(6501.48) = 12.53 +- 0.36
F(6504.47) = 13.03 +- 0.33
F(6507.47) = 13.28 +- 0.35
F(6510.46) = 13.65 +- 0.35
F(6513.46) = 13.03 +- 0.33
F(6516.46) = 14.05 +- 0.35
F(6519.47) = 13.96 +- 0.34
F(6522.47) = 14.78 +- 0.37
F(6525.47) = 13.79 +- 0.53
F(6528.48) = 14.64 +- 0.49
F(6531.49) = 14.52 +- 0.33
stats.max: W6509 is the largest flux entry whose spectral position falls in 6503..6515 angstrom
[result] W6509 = 13.65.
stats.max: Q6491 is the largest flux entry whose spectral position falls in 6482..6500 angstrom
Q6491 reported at 13.9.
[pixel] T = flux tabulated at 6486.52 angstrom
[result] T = 13.24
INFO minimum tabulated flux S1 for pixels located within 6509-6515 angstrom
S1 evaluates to 13.03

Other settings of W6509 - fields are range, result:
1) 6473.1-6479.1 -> 14.4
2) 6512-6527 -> 14.78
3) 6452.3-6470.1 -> 13.55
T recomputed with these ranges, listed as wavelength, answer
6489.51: 13.9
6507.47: 13.28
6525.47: 13.79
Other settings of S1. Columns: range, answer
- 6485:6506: 11.18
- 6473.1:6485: 13.43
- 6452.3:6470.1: 11.84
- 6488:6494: 13.22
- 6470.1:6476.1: 13.32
